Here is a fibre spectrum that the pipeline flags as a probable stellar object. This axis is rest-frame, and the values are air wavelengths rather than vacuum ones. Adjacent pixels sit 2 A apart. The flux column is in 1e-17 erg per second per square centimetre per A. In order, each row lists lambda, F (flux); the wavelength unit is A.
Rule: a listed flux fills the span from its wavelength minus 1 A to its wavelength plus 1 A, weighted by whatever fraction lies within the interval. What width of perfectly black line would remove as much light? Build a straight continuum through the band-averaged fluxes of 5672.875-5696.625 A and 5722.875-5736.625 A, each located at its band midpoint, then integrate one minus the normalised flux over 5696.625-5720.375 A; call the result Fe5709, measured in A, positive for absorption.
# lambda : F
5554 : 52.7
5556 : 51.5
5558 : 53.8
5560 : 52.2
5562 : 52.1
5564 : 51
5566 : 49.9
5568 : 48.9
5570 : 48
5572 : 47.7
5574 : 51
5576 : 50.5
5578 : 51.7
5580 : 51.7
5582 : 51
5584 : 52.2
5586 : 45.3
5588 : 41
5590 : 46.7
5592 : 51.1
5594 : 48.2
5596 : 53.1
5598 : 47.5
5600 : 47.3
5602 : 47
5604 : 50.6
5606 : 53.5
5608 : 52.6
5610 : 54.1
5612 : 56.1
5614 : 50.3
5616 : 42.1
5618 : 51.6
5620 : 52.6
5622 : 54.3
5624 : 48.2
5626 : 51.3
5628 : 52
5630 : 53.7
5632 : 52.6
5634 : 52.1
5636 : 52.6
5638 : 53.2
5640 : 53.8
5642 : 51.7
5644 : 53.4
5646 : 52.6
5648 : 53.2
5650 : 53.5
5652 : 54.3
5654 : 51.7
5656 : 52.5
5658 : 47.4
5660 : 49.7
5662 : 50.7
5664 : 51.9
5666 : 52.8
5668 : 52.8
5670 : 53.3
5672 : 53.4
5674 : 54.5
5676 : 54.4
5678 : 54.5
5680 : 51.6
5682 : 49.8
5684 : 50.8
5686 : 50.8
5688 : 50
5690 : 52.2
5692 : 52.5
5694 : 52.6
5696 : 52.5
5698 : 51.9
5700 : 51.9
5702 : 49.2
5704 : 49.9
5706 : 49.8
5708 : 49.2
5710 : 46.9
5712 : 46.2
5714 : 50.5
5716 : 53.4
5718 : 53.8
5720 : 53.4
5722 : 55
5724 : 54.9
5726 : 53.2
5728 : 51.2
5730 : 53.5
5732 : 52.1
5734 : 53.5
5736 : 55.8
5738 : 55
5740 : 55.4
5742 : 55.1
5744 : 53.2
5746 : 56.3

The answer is 1.1 A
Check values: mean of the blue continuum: 52.2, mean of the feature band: 50.5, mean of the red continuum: 53.4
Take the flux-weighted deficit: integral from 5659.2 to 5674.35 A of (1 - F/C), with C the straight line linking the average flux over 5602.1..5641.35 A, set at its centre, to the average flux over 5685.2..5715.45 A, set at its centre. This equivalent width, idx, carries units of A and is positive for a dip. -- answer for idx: -0.4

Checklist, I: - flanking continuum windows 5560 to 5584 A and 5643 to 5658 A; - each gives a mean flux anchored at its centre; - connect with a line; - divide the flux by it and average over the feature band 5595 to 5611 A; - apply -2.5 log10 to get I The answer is 0.01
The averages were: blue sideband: 50.5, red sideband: 52.7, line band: 50.7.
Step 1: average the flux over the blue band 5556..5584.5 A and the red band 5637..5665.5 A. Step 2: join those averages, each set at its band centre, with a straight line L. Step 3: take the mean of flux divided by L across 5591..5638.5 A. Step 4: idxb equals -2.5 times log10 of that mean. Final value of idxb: 0.009 mag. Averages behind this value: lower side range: 50.8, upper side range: 52.1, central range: 51.1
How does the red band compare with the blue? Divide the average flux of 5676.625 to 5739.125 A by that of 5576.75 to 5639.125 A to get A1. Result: 1.0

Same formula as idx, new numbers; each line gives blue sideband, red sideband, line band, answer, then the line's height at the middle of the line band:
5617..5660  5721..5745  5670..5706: 0.85 A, 53.2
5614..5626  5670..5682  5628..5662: -0.58 A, 51.4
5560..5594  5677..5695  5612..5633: -0.32 A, 50.3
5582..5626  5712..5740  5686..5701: 0.15 A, 52.4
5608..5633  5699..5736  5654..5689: -0.12 A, 51.6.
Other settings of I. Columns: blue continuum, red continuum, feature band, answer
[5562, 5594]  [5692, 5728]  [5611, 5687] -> -0.034 mag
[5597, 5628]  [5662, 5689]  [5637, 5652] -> -0.034 mag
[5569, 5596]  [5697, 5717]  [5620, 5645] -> -0.064 mag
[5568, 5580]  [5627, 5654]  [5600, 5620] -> 0.016 mag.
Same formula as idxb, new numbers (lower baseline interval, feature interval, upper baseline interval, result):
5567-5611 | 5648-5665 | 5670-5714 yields -0.02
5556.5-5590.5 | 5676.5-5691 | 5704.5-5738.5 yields 0.00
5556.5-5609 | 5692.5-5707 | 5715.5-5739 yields 0.04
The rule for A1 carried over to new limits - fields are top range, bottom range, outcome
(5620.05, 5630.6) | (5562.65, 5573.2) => 1.05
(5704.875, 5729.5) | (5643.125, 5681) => 0.98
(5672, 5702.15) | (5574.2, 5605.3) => 1.06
